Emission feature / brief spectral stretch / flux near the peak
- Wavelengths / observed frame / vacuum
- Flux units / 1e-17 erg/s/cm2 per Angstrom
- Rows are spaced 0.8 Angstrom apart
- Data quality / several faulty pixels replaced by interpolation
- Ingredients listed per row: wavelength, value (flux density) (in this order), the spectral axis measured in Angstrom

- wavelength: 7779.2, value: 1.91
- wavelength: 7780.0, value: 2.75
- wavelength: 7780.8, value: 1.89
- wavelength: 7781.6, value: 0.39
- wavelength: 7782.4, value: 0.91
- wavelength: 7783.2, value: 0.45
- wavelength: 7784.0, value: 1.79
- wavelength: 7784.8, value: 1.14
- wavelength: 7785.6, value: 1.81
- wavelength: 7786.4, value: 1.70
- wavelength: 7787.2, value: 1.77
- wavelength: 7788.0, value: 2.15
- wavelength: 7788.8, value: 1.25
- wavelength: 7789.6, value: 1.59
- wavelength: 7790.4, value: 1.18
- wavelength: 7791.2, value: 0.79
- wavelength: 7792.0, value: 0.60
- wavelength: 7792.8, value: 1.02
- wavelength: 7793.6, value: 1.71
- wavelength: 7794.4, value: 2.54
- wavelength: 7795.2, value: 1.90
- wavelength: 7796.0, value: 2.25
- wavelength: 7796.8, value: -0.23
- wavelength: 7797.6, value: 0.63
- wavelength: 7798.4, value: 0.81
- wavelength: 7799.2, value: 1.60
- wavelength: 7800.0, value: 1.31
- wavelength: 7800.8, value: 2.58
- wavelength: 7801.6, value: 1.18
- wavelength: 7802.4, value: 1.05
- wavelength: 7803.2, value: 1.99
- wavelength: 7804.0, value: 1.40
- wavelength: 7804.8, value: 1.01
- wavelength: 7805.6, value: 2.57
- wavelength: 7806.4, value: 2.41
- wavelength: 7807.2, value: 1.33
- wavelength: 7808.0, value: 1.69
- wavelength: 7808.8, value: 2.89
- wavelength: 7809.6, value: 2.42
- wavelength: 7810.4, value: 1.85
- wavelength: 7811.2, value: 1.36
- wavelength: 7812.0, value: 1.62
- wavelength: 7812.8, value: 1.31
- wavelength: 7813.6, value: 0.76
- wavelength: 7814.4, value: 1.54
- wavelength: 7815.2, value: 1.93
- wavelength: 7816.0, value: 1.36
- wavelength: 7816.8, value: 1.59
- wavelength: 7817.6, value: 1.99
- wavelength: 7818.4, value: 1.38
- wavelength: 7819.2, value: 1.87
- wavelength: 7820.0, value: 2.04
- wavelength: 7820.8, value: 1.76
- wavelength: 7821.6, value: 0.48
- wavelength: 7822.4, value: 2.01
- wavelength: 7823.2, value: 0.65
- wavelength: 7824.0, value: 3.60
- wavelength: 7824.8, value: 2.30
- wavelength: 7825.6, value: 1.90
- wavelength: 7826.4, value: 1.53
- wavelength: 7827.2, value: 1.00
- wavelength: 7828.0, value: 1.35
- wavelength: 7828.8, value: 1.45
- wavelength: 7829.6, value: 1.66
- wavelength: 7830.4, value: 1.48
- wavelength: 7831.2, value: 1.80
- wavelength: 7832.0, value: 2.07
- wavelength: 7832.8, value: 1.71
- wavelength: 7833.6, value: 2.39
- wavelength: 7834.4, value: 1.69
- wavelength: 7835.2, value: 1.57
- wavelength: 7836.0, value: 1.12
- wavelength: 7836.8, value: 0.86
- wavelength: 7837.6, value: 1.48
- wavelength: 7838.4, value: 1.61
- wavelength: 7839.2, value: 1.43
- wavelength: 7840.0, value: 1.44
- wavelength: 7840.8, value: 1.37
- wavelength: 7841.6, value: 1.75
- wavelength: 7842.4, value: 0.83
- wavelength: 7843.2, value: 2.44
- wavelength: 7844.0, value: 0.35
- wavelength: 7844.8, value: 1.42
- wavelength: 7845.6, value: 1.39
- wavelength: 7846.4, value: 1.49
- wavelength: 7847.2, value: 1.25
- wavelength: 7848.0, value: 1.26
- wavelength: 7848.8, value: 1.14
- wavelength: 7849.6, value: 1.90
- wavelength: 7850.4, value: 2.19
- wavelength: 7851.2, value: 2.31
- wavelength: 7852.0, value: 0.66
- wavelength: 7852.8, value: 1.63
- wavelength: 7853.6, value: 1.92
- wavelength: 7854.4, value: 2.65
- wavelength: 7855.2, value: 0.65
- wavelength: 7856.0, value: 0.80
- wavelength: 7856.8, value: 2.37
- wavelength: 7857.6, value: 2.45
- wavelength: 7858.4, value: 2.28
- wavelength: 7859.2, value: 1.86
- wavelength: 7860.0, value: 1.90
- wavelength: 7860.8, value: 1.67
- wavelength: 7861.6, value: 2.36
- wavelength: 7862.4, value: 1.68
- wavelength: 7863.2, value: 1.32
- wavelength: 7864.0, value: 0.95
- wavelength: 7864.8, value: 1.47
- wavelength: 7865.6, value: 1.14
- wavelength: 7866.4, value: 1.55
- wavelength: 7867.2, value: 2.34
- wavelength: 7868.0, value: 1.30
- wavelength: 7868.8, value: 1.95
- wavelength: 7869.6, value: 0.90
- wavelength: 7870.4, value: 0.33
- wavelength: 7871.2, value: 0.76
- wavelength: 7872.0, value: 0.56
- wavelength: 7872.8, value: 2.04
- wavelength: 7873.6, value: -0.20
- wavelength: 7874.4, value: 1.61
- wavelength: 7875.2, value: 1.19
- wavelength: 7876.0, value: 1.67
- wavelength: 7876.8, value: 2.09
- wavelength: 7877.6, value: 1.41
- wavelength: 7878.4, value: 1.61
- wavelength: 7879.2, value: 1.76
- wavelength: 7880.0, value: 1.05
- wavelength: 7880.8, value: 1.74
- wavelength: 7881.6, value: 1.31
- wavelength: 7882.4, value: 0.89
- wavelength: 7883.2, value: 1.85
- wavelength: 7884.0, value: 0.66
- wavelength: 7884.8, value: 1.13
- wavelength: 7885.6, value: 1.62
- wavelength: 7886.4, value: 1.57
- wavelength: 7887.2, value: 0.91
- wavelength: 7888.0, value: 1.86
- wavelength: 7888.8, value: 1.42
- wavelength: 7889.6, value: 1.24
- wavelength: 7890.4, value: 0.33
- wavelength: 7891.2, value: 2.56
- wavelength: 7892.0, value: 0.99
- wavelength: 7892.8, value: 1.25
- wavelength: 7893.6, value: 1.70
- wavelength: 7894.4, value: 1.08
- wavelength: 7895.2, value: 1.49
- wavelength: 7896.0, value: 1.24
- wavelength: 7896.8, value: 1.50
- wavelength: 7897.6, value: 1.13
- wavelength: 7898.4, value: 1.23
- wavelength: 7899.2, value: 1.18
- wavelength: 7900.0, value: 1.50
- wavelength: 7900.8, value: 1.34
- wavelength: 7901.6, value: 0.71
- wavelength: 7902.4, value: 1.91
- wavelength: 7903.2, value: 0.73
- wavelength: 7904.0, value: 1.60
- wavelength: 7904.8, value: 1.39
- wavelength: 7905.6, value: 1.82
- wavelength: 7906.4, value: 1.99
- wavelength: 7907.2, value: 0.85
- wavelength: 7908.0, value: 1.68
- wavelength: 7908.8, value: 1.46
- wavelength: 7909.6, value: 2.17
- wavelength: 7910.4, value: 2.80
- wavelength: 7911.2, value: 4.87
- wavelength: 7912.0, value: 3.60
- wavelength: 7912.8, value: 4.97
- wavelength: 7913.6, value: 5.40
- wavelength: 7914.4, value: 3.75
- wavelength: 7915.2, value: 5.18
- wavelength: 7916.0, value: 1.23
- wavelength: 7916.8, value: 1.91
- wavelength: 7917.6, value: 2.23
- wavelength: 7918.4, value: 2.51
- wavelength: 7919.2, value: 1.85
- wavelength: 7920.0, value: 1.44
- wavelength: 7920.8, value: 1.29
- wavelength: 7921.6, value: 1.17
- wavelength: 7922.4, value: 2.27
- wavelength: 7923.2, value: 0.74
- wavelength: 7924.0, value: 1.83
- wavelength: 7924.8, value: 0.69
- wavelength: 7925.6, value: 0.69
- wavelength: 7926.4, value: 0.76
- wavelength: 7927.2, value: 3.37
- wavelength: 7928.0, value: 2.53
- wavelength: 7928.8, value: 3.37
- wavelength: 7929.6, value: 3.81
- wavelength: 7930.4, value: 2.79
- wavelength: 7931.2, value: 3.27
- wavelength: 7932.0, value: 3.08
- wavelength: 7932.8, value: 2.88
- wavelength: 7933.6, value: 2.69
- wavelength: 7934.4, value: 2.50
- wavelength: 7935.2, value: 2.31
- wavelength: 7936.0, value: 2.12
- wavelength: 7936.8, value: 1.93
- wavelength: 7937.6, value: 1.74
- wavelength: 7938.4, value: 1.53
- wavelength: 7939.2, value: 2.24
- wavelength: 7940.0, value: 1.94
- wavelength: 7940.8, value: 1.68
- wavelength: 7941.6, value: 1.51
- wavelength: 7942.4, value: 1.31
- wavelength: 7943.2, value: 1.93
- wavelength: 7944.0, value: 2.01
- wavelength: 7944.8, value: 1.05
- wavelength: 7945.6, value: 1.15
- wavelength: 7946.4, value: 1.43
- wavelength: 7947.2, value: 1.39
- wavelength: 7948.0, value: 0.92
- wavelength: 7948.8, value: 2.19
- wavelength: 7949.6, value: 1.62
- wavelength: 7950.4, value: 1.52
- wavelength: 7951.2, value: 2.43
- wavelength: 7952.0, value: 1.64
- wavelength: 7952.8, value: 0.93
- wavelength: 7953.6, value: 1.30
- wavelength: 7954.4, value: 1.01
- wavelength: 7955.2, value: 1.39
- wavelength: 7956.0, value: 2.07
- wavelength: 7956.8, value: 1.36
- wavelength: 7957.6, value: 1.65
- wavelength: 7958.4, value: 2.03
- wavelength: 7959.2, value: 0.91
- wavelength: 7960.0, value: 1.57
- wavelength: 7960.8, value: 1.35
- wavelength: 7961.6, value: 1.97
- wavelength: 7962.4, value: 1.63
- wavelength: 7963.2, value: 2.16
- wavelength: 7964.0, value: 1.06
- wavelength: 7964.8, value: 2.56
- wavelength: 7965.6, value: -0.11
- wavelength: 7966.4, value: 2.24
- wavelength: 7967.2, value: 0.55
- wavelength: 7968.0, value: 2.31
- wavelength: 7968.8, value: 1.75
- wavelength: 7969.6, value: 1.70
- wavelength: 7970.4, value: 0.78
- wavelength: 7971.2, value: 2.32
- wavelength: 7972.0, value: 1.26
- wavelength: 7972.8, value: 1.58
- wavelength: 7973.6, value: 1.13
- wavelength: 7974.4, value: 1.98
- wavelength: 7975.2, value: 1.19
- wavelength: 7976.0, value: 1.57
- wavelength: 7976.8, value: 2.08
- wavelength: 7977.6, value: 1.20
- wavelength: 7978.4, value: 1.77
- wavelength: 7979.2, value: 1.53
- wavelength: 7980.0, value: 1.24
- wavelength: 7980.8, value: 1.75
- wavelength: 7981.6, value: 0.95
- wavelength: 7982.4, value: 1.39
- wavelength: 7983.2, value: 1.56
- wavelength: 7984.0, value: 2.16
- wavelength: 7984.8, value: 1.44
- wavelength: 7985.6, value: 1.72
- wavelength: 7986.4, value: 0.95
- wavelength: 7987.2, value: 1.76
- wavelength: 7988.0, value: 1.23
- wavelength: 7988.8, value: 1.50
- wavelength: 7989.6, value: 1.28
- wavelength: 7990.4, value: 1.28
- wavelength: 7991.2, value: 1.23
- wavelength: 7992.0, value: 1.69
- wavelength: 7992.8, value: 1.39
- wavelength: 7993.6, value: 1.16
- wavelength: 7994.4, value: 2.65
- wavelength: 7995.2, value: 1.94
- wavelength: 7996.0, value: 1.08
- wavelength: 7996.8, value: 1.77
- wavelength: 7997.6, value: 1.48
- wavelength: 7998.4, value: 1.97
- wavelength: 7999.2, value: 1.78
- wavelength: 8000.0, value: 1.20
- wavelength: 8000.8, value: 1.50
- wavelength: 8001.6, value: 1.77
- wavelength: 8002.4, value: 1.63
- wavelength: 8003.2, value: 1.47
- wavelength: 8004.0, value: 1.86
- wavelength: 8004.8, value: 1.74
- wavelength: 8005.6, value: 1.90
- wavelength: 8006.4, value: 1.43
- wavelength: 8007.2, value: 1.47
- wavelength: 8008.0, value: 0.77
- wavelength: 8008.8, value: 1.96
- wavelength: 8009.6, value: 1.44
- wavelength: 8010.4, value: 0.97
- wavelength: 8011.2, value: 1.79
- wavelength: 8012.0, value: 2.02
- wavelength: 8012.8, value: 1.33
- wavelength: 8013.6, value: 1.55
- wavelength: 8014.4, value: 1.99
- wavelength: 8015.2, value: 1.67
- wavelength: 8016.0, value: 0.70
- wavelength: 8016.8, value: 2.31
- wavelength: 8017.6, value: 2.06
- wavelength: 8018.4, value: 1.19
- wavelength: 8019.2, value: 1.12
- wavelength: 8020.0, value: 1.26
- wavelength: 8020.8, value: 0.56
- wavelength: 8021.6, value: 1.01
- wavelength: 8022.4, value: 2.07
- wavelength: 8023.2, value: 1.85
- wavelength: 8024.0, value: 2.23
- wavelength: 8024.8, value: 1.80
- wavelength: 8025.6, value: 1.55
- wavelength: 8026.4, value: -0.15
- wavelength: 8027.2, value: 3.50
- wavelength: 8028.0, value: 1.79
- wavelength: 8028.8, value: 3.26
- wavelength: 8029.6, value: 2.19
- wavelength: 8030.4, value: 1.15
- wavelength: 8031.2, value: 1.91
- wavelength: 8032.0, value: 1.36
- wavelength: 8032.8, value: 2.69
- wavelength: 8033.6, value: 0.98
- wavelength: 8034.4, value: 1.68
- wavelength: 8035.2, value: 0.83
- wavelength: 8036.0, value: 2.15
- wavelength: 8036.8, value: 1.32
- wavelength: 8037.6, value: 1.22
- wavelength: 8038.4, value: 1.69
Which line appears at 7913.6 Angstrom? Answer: [S II] 6716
